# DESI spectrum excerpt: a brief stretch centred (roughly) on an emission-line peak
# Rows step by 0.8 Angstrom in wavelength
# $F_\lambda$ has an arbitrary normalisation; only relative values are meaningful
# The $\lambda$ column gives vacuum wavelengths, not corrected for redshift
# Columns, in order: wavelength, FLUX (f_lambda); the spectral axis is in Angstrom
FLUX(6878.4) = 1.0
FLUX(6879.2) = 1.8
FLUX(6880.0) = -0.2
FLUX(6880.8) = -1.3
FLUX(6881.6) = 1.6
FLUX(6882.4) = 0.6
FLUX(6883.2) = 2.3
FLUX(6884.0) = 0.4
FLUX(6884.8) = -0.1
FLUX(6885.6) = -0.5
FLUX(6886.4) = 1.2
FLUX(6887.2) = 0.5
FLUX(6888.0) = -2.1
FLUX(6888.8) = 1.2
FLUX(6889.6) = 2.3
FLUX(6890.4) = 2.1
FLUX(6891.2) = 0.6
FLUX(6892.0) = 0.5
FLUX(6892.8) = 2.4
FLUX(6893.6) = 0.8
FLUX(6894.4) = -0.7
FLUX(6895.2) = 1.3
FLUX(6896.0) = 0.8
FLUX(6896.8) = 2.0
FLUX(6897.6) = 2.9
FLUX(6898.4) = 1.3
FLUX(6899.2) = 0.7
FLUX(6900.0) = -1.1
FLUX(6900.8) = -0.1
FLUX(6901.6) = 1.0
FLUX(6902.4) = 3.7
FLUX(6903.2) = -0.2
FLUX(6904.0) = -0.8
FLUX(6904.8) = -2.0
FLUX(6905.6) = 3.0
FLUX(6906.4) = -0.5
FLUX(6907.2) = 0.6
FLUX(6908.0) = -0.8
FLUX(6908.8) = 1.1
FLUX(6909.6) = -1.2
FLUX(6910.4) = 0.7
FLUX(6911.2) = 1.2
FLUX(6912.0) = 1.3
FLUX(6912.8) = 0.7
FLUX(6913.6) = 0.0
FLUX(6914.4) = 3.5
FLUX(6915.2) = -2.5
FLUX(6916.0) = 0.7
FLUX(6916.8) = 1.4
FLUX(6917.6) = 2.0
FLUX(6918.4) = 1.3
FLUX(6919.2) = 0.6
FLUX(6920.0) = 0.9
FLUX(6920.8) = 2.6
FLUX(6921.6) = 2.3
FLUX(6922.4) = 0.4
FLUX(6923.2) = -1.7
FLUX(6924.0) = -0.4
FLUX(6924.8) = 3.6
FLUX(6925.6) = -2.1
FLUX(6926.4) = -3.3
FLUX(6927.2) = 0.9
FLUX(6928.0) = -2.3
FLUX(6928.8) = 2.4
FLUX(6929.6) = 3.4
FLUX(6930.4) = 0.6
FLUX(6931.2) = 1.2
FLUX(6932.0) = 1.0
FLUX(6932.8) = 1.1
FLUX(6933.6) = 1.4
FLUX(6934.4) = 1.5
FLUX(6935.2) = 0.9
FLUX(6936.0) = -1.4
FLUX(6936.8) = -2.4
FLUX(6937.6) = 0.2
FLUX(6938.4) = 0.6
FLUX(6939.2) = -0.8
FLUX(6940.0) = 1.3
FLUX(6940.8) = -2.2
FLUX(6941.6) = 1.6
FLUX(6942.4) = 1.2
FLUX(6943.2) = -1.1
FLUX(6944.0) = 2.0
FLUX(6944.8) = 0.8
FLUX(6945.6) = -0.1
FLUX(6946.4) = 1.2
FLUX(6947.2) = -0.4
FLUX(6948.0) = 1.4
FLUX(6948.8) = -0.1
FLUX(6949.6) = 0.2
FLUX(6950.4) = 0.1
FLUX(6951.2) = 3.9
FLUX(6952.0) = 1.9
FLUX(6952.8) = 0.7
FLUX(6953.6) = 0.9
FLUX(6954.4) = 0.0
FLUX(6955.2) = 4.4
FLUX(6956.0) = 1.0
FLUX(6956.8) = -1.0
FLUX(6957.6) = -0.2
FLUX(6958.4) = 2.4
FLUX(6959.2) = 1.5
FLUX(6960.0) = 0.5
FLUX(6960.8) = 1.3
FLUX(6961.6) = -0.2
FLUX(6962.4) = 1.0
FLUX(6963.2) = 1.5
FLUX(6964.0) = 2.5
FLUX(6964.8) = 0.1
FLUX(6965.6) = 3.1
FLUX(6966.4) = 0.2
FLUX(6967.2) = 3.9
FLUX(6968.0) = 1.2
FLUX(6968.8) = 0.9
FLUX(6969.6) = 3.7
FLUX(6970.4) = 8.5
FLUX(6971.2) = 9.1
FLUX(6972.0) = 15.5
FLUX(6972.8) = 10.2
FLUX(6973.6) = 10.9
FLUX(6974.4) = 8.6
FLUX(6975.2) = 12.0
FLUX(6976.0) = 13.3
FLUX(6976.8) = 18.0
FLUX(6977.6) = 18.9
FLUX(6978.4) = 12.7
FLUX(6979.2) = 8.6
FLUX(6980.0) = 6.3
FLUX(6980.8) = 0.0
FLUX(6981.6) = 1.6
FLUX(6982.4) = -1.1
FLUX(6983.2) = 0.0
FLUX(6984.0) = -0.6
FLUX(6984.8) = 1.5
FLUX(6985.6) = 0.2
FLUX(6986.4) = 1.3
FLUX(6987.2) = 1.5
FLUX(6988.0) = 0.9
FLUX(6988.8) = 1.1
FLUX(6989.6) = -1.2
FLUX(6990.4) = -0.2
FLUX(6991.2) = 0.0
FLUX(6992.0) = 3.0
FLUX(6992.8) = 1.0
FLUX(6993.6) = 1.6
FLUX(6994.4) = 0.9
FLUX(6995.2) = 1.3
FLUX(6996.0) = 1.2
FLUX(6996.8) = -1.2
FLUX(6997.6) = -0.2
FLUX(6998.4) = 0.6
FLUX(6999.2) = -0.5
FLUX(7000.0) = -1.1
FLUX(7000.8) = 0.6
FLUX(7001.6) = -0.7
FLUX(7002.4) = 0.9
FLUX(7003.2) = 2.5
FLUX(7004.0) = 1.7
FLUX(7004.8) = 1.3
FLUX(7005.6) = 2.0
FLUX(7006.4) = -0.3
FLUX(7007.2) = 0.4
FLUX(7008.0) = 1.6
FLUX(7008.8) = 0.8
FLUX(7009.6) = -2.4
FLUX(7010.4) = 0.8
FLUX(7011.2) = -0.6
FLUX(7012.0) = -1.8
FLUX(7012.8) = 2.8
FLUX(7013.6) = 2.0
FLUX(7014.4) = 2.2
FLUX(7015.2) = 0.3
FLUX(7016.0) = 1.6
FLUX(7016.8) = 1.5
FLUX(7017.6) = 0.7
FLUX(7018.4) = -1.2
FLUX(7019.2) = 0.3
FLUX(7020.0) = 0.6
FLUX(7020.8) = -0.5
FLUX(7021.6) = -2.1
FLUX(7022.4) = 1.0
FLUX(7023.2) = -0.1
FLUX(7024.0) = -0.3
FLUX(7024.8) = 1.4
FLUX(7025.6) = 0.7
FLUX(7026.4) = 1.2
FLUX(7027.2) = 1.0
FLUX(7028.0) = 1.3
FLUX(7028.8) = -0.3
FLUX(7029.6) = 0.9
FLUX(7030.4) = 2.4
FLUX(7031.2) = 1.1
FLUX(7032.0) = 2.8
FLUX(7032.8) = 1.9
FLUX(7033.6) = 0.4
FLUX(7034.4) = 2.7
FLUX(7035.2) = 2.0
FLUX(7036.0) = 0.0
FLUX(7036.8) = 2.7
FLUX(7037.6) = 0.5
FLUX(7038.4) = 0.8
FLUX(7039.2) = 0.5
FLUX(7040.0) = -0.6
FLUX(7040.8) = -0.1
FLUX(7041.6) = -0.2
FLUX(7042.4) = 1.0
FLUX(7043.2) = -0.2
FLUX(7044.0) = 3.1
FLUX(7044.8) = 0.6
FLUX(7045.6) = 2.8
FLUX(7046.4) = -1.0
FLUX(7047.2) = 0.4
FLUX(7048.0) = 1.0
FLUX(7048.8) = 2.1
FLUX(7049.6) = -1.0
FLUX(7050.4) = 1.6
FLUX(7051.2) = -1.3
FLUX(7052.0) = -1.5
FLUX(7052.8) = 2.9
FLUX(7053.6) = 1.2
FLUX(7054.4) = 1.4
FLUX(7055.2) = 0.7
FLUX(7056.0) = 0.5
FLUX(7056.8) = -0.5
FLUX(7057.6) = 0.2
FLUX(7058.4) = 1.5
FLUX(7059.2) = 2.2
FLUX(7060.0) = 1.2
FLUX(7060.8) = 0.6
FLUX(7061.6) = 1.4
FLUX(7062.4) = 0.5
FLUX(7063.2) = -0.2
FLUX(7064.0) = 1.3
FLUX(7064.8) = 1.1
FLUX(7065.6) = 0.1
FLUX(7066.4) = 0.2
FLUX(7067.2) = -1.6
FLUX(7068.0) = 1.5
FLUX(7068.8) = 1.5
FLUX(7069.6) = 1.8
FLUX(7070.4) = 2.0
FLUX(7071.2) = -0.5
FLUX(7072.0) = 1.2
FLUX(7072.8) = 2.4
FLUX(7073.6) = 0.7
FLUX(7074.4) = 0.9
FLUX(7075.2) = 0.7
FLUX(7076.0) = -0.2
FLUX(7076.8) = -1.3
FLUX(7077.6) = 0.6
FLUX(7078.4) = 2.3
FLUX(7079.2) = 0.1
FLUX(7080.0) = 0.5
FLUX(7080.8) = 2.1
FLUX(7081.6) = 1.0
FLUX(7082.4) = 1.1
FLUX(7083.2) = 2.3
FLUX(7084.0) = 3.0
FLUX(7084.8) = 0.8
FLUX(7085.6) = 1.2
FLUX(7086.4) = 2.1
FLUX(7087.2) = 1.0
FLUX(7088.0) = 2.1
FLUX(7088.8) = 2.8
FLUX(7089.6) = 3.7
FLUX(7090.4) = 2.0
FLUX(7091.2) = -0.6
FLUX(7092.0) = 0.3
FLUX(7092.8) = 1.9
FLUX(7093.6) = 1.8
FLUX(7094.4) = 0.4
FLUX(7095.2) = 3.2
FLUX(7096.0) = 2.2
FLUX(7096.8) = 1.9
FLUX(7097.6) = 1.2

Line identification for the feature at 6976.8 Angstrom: [O II]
